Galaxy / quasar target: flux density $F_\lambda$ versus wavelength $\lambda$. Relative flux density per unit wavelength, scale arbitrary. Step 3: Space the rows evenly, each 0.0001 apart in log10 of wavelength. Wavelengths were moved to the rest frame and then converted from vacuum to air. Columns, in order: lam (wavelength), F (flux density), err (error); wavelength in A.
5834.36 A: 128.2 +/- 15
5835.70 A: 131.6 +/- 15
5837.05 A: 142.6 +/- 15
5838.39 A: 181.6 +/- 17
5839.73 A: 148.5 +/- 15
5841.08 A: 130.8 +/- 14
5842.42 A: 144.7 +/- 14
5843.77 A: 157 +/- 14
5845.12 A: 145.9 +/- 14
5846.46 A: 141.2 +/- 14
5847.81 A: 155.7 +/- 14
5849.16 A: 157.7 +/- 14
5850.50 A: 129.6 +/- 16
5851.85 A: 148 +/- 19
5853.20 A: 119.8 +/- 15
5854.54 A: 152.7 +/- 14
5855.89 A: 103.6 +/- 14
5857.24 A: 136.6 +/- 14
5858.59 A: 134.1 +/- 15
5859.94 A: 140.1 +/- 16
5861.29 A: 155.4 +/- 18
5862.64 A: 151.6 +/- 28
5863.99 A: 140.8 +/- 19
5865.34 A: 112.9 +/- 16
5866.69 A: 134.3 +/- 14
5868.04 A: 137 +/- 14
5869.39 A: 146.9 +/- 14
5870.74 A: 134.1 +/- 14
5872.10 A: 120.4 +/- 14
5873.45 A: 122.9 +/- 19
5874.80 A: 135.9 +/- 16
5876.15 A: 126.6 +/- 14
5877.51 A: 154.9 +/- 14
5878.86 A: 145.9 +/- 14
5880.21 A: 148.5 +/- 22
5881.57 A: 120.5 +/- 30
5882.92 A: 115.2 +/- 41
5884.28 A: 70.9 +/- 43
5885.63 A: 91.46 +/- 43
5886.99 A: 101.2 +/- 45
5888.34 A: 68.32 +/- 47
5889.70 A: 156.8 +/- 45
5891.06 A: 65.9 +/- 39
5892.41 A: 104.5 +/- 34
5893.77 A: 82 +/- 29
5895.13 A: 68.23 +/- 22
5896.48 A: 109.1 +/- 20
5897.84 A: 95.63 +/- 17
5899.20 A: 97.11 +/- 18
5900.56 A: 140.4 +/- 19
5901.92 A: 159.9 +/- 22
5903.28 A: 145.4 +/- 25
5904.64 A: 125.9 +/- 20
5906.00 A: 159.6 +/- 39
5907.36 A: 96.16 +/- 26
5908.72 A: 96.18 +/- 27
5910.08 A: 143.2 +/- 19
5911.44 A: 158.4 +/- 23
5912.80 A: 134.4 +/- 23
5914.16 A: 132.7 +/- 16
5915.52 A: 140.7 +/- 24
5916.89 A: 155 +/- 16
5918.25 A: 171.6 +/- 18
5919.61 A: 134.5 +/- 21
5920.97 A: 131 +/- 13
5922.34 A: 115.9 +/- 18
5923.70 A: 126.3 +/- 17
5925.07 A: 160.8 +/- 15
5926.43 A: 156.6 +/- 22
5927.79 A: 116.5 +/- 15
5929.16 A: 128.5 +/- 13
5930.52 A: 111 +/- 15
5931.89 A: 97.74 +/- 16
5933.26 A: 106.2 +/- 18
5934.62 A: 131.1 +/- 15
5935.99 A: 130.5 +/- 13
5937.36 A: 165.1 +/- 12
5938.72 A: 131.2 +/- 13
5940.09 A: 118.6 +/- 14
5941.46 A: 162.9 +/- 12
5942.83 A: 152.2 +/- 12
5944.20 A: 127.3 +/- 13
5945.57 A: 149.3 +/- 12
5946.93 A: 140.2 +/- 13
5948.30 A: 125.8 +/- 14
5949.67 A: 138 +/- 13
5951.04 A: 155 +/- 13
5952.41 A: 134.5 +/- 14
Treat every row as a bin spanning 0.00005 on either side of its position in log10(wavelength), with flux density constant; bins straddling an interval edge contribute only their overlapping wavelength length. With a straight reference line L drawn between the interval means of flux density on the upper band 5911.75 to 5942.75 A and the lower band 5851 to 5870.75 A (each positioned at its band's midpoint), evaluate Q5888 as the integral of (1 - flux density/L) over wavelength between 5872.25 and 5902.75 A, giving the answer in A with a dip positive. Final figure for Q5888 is 5.1 A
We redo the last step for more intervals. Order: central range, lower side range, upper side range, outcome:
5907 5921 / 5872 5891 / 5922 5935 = -1.58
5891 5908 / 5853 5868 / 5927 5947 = 2.54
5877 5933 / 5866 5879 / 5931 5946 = 4.88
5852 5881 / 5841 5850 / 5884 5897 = -3.58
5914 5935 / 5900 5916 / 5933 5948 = 0.75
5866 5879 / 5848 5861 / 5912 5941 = 0.07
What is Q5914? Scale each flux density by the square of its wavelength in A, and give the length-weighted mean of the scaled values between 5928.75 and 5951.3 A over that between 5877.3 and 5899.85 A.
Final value 1.30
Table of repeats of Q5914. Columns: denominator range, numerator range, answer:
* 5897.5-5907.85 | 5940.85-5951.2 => 1.13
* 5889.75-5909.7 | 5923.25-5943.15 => 1.19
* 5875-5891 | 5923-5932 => 1.13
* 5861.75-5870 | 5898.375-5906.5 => 1.01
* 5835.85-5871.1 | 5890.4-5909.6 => 0.80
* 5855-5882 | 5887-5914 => 0.87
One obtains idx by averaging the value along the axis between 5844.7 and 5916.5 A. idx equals 127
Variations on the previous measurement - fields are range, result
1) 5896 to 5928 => 134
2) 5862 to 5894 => 121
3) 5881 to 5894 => 98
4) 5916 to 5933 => 133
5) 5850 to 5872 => 136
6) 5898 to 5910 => 127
